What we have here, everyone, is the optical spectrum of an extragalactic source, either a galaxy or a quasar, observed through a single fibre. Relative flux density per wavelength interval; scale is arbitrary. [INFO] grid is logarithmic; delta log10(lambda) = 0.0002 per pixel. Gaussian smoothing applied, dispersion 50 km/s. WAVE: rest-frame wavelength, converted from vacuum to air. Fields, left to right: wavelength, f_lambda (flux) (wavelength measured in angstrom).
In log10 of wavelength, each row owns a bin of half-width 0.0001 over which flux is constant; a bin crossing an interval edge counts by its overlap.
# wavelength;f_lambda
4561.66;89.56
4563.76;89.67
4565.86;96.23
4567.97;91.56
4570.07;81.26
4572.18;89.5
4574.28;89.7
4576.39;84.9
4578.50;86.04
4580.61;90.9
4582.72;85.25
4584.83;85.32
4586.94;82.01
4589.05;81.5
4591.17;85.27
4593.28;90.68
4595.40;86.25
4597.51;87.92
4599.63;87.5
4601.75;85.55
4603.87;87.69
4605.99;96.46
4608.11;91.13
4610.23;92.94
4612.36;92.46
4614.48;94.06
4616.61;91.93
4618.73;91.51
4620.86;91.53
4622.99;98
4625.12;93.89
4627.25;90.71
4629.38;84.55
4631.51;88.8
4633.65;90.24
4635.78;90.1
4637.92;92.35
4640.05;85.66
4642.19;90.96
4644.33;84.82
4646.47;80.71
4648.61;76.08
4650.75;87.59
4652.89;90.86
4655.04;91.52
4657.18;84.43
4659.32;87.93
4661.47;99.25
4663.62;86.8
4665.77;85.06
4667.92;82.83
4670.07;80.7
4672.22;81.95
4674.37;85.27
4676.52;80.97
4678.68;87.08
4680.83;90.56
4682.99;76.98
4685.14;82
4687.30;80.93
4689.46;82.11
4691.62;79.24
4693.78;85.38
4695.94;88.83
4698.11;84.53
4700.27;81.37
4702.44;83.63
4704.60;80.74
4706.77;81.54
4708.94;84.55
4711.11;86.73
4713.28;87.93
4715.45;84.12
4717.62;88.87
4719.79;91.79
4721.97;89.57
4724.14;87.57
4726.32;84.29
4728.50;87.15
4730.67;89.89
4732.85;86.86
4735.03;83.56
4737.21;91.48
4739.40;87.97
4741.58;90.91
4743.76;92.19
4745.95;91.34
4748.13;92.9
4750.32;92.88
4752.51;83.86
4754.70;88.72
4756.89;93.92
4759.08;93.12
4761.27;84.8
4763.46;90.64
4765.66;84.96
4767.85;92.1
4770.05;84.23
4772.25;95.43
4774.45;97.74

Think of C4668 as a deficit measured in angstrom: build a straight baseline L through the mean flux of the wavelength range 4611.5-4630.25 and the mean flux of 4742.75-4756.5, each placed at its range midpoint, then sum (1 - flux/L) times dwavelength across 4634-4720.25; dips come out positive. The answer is 5.7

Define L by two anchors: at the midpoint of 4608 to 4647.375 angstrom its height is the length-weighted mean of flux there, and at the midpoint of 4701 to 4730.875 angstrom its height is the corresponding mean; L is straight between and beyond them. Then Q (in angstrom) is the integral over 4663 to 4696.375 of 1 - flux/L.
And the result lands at 1.7 angstrom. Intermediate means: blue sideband 90.3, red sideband 86.2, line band 83.4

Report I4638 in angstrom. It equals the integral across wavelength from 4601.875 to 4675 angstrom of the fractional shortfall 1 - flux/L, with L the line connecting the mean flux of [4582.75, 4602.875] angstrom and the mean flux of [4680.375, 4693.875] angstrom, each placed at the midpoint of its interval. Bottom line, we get -4.28 angstrom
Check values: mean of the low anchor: 85.8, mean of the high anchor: 81.9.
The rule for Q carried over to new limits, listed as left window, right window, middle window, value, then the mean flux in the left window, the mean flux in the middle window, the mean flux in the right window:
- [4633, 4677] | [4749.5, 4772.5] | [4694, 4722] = 0.7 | 86.5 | 85.5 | 89.2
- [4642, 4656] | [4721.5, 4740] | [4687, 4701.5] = 0.6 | 85.7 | 83.3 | 87.5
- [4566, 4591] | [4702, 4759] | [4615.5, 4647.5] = -1.0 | 86.5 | 89.7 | 88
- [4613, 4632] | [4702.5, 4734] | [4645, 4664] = 0.6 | 91.8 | 87.2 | 86.5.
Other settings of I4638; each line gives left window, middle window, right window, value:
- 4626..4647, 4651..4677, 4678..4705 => -0.3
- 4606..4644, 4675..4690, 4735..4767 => 1.2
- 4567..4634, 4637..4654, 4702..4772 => 0.5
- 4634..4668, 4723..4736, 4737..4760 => 0.5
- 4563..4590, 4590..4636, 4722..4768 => -1.5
